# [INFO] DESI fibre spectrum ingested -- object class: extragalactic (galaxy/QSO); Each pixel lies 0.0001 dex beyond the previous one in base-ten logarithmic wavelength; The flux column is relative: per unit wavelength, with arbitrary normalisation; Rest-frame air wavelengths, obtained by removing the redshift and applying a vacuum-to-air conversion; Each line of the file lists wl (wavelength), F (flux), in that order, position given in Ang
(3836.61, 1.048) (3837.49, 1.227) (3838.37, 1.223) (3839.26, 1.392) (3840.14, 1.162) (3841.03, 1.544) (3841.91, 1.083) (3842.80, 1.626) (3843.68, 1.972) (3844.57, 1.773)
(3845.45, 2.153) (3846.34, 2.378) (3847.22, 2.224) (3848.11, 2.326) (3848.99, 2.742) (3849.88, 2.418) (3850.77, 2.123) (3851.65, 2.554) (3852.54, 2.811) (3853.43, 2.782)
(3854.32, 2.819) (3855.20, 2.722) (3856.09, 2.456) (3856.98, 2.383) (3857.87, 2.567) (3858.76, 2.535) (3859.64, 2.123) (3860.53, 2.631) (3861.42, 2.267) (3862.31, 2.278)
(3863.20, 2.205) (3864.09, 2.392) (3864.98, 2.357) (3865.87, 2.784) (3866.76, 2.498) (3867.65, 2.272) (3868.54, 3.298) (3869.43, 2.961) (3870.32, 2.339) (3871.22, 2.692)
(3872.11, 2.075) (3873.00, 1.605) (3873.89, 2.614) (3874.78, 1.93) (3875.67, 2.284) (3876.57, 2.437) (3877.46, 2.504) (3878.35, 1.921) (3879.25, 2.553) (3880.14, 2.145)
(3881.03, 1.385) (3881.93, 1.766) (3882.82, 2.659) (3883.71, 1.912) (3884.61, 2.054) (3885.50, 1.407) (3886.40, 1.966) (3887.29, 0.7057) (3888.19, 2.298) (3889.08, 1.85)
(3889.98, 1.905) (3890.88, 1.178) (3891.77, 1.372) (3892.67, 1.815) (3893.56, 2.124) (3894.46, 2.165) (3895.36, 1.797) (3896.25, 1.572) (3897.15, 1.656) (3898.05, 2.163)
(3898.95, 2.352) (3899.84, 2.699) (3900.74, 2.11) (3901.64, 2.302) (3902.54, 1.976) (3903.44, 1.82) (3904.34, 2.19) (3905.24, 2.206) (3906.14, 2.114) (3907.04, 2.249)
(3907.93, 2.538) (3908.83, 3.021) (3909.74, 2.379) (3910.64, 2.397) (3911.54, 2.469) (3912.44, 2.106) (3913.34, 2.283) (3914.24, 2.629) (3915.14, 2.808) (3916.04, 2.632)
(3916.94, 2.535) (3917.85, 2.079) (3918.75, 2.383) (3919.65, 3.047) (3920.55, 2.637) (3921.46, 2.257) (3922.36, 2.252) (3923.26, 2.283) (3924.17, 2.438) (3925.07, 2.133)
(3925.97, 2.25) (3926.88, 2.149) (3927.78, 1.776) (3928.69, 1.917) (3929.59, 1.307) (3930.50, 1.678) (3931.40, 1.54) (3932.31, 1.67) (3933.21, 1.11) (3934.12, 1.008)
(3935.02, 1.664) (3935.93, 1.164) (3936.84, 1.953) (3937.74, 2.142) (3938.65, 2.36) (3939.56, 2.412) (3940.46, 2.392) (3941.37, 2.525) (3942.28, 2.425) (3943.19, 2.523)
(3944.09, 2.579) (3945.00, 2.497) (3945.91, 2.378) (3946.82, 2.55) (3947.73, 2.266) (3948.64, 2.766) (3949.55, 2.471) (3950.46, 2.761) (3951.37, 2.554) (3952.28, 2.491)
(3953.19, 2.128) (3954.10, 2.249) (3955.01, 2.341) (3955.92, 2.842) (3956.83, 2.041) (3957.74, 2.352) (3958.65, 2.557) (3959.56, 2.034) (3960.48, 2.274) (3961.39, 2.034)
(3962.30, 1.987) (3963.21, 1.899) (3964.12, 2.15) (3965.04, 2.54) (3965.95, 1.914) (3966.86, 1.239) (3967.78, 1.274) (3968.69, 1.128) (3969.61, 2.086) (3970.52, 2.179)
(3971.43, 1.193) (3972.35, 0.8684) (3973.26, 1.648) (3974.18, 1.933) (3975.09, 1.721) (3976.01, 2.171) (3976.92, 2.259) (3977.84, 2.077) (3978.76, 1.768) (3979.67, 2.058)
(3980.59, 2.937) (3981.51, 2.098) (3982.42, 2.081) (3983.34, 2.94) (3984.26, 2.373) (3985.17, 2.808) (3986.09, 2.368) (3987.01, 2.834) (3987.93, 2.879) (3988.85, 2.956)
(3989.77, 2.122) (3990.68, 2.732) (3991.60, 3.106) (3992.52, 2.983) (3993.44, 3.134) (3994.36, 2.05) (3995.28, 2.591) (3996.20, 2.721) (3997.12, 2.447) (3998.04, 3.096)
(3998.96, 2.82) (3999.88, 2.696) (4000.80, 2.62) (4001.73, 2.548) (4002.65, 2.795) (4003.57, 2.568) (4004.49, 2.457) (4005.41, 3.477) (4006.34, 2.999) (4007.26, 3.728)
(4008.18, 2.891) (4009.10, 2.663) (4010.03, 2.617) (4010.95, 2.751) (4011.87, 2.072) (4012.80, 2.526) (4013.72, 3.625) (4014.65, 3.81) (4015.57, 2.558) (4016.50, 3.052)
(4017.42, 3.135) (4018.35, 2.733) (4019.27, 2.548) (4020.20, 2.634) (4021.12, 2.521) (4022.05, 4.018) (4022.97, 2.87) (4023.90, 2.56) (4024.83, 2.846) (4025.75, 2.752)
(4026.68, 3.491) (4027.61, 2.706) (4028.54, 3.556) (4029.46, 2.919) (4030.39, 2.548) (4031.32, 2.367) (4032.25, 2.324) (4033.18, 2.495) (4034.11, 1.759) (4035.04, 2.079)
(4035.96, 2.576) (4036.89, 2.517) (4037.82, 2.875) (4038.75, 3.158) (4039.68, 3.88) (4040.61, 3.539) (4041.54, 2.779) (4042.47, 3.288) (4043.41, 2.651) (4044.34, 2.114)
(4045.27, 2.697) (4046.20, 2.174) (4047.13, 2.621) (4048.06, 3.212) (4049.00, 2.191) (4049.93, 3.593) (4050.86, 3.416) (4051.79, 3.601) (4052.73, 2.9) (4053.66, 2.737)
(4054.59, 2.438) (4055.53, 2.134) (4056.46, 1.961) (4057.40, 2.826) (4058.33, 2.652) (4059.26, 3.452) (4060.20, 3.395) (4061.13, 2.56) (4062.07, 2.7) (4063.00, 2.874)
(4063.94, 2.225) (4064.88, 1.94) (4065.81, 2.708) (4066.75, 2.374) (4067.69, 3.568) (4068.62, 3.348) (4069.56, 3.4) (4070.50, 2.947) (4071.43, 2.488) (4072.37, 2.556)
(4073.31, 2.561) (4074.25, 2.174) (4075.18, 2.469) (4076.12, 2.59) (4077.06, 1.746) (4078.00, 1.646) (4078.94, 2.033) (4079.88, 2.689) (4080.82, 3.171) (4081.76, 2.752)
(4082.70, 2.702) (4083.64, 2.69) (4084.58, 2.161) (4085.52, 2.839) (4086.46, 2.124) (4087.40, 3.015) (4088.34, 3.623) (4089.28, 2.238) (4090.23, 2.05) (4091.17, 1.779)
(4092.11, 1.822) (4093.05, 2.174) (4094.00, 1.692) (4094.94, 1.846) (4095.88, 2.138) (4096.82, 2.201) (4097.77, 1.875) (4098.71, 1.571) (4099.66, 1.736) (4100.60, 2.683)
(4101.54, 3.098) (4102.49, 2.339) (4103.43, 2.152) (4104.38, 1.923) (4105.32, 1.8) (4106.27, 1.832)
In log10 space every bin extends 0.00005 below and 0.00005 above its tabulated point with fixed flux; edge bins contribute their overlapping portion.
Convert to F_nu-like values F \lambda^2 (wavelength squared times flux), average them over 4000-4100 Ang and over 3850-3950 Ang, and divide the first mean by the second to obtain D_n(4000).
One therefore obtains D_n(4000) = 1.3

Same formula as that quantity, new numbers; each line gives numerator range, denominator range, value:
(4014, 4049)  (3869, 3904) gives 1.49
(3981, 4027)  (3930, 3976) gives 1.40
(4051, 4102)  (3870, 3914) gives 1.32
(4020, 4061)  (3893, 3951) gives 1.36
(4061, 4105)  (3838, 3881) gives 1.20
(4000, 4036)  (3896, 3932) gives 1.32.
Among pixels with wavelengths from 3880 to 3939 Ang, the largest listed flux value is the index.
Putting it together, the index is 3.047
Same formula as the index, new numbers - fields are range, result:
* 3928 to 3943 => 2.525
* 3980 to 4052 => 4.018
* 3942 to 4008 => 3.728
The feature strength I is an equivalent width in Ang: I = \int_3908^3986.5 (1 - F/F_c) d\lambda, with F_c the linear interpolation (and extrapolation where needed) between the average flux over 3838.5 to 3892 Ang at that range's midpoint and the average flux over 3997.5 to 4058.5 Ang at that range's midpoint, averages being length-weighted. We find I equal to 9.96 Ang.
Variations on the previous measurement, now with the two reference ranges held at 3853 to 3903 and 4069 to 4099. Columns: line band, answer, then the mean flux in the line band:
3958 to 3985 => 3.34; 1.99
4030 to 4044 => -2.31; 2.72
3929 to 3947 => 2.07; 1.99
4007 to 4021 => -3.38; 2.87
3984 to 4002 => -3.19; 2.7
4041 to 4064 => -4.25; 2.78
